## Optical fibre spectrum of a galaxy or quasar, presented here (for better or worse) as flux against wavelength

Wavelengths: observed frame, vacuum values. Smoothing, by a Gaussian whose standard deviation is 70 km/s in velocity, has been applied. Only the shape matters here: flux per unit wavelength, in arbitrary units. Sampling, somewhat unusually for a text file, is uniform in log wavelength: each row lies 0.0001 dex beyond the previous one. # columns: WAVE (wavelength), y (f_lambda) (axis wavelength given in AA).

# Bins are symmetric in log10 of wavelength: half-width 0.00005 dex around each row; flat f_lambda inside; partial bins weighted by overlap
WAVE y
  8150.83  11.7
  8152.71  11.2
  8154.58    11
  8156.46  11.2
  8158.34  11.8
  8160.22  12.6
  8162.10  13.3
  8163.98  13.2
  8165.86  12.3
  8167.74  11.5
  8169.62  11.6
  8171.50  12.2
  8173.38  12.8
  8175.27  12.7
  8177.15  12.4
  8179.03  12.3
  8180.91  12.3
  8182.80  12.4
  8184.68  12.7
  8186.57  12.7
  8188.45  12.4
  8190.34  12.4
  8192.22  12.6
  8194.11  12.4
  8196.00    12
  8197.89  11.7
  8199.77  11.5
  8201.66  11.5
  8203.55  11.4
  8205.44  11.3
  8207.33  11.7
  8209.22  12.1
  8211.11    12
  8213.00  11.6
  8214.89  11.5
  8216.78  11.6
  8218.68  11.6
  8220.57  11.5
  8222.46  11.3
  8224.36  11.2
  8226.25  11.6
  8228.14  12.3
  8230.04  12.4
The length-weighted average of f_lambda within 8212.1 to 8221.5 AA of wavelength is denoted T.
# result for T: 11.6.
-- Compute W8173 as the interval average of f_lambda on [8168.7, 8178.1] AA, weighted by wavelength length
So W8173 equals 12.3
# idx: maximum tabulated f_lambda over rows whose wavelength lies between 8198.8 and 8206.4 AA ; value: 11.5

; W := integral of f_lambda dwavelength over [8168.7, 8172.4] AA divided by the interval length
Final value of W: 11.9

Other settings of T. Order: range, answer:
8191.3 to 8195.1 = 12.5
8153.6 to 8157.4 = 11.1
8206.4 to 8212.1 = 11.9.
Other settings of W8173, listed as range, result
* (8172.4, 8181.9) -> 12.5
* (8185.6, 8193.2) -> 12.5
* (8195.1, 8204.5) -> 11.6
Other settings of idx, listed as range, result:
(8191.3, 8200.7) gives 12.6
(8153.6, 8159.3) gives 11.8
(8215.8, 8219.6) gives 11.6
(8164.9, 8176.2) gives 12.8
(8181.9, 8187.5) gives 12.7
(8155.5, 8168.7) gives 13.3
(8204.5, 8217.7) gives 12.1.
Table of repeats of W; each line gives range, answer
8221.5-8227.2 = 11.4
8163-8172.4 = 12.2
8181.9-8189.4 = 12.6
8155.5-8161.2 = 11.9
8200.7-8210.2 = 11.6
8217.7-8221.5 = 11.5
